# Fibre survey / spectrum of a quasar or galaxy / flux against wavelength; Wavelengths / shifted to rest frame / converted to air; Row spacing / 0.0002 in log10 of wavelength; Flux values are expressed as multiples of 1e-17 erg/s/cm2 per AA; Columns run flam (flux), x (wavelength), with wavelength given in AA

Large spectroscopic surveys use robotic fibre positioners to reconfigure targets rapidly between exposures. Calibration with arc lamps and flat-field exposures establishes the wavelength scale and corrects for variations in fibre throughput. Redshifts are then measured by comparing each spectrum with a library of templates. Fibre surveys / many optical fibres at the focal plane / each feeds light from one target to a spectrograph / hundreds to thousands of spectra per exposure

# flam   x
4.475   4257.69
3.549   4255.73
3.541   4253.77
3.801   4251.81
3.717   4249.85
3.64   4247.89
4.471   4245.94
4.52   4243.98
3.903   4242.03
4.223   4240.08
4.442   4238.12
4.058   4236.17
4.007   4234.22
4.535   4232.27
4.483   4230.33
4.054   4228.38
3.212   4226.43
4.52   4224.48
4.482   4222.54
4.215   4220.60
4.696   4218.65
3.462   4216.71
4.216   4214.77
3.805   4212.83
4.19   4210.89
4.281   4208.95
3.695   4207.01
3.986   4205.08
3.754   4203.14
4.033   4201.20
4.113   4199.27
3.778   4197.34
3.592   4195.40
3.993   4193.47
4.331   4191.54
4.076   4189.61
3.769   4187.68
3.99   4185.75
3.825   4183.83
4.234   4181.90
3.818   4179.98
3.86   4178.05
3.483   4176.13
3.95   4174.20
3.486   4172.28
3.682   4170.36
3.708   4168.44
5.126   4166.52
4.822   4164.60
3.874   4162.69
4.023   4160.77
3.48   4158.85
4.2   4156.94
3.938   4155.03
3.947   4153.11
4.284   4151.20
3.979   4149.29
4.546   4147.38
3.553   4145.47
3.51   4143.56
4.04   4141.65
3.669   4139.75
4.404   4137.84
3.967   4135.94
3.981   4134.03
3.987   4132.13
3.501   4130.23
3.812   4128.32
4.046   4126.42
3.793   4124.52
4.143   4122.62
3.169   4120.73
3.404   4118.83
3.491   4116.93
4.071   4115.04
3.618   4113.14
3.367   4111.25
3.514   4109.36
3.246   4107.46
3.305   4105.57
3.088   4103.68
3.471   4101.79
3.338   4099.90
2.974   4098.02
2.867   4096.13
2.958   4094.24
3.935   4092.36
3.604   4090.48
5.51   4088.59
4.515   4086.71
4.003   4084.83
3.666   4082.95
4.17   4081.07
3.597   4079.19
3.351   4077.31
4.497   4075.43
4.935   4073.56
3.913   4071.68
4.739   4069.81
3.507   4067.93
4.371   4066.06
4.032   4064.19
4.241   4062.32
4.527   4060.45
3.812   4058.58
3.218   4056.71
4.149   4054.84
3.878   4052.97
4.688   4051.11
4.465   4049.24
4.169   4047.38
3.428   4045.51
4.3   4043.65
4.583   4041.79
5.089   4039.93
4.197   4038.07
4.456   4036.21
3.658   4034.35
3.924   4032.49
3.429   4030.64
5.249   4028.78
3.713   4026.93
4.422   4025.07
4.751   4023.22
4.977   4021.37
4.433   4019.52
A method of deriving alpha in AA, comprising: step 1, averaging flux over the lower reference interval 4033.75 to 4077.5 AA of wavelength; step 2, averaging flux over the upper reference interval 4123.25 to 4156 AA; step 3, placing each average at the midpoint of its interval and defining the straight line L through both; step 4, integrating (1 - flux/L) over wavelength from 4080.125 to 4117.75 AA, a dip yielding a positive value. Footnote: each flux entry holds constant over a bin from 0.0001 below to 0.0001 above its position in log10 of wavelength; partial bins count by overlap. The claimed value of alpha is 4.0 AA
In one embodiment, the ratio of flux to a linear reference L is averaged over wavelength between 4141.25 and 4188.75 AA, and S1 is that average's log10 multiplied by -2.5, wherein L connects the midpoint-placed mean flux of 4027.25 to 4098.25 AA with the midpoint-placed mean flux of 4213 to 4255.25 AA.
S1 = 0.03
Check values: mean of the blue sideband 4.08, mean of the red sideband 4.09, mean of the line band 3.96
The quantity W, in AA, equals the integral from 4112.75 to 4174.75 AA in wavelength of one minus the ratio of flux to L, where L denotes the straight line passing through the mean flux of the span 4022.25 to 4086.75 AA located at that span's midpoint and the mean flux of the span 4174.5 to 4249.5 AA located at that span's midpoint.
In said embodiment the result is 2.6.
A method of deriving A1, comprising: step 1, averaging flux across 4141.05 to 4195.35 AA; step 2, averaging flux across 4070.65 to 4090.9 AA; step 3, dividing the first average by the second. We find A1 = 0.95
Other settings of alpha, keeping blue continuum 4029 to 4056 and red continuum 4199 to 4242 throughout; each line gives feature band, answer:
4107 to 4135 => 3.2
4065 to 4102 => 2.4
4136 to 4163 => 1.2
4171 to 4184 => 1.0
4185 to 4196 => 0.4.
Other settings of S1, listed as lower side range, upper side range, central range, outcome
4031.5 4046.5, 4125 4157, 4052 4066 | 0.039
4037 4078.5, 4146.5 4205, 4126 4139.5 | 0.033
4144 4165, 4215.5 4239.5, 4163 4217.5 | 0.036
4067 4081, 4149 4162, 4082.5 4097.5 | 0.054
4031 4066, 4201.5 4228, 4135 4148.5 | 0.035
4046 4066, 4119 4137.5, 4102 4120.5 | 0.132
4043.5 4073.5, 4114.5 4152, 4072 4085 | 0.005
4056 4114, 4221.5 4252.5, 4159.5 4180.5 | 0.002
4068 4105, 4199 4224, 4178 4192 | 0.012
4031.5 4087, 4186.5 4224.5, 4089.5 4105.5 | 0.242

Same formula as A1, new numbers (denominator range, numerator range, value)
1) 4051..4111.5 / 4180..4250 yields 1.06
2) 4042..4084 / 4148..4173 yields 0.99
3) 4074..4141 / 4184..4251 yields 1.09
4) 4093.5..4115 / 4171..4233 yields 1.22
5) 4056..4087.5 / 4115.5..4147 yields 0.93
